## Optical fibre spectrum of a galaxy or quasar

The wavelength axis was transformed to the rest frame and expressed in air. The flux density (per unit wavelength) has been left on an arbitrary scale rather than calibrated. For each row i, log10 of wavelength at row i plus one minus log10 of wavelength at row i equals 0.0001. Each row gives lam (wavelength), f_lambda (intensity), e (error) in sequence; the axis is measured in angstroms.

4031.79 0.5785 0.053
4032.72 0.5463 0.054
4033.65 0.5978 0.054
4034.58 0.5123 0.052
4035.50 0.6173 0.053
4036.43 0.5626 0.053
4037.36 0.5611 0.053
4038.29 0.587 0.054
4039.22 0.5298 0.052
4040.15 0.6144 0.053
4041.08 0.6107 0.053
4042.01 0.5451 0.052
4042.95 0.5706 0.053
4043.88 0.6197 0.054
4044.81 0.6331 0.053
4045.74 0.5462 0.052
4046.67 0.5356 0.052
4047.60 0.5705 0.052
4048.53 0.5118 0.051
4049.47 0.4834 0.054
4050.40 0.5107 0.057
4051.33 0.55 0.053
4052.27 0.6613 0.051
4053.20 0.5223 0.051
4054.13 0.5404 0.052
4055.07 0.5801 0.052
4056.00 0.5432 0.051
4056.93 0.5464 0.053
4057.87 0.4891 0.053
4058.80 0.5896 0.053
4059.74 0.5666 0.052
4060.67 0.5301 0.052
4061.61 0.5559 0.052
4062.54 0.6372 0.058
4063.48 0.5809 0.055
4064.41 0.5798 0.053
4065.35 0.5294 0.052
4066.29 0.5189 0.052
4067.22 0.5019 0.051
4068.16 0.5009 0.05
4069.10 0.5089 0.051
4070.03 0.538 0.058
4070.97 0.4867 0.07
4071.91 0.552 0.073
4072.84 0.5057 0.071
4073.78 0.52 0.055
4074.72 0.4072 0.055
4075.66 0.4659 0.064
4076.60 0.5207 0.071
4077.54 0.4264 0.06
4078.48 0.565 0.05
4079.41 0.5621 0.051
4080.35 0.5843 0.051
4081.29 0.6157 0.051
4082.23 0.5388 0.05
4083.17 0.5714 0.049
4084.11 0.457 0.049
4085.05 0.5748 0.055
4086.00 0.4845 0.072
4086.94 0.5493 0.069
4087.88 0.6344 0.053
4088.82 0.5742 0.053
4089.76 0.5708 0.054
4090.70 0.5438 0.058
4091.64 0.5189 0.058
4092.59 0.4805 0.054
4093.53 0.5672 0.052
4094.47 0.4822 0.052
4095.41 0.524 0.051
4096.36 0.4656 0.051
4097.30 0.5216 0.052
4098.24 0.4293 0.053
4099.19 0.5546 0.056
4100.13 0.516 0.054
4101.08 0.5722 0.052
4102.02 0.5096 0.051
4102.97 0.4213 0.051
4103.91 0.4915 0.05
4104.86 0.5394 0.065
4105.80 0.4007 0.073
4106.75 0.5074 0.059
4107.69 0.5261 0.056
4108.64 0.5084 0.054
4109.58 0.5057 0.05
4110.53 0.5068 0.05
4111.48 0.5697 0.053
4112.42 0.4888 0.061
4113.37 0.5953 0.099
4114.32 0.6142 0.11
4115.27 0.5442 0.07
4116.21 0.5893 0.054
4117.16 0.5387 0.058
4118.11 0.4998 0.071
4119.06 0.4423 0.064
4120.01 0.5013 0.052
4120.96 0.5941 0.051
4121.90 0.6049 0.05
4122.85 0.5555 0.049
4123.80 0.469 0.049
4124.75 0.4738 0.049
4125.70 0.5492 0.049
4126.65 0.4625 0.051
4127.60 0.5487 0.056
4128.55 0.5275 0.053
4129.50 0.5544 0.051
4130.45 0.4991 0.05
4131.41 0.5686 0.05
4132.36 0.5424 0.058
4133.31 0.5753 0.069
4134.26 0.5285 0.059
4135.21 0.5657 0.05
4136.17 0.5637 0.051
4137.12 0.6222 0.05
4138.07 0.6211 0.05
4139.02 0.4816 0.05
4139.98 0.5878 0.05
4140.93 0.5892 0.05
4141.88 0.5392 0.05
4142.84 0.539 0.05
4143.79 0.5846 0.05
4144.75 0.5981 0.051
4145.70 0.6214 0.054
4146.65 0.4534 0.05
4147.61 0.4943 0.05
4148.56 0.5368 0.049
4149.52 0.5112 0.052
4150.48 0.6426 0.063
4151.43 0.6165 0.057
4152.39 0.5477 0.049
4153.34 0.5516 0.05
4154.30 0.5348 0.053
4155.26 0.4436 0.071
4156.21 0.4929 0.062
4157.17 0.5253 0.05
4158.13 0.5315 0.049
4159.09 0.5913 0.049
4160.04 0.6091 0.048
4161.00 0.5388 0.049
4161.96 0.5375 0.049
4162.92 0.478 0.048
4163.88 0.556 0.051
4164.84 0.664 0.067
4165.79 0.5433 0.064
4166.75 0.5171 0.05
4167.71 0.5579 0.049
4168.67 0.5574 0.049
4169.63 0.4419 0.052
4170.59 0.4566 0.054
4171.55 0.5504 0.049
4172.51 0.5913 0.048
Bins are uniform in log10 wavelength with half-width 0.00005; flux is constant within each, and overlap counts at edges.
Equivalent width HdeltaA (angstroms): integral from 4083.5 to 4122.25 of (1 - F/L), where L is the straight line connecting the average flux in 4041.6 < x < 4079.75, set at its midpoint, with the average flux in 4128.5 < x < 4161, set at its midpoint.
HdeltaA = 1.5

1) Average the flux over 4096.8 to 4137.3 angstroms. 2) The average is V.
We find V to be 0.527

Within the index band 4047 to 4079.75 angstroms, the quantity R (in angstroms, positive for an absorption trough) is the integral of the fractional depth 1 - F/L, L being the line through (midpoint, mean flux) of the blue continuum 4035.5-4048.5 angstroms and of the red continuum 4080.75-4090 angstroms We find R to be 1.92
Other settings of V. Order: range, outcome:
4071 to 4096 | 0.53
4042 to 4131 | 0.532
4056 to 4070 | 0.545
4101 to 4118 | 0.522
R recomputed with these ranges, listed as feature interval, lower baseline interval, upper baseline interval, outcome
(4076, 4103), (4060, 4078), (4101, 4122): -0.5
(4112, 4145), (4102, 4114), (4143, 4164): -1.5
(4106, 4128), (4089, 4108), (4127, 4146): 0.2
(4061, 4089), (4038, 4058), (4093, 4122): 0.4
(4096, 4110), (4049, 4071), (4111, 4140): 1.2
